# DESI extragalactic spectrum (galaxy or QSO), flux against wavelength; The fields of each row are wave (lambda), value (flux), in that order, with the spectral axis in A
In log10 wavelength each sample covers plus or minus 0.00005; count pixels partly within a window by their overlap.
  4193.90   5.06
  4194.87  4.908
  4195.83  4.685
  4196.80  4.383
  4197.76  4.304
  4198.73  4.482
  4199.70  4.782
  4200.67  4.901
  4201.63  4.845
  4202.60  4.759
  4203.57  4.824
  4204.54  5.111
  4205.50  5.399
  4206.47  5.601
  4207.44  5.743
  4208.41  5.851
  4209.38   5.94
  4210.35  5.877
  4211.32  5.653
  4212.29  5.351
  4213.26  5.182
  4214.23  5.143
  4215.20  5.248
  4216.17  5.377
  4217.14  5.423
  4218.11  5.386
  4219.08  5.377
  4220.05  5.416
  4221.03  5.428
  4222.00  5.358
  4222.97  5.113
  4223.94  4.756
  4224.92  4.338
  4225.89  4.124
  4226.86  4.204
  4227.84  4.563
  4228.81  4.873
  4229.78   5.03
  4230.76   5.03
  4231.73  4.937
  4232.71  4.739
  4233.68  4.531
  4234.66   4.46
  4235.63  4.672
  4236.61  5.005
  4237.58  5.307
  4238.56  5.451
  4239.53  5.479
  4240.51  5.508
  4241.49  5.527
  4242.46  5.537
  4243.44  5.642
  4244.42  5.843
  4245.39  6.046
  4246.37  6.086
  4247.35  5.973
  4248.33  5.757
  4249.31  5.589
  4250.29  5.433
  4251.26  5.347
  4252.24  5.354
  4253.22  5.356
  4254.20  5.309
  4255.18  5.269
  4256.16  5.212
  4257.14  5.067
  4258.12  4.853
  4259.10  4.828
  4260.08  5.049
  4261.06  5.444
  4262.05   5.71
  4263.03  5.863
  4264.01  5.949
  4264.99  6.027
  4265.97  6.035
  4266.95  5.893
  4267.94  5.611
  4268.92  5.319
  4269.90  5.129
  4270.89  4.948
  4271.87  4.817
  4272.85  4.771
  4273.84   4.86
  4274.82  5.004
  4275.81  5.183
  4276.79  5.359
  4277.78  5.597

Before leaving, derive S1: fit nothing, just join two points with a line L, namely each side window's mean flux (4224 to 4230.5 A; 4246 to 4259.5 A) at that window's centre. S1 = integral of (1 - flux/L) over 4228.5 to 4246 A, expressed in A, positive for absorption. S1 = -1.17 A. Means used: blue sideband 4.55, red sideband 5.39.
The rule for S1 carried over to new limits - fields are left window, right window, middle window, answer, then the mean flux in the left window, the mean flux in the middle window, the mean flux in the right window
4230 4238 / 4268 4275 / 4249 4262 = -0.8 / 4.84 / 5.25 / 5.02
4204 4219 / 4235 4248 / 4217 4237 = 2.3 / 5.48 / 4.88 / 5.54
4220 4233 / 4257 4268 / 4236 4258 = -1.1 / 4.83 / 5.49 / 5.54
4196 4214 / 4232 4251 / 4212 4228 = 0.6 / 5.16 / 5.05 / 5.39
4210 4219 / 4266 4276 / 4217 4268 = 0.1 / 5.4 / 5.28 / 5.19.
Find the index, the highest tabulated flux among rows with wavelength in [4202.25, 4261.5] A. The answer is 6.086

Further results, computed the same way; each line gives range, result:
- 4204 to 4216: 5.94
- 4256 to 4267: 6.035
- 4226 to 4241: 5.508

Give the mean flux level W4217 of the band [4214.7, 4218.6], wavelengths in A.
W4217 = 5.36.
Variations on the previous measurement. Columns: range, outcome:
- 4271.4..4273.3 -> 4.8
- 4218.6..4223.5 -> 5.33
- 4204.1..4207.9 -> 5.47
